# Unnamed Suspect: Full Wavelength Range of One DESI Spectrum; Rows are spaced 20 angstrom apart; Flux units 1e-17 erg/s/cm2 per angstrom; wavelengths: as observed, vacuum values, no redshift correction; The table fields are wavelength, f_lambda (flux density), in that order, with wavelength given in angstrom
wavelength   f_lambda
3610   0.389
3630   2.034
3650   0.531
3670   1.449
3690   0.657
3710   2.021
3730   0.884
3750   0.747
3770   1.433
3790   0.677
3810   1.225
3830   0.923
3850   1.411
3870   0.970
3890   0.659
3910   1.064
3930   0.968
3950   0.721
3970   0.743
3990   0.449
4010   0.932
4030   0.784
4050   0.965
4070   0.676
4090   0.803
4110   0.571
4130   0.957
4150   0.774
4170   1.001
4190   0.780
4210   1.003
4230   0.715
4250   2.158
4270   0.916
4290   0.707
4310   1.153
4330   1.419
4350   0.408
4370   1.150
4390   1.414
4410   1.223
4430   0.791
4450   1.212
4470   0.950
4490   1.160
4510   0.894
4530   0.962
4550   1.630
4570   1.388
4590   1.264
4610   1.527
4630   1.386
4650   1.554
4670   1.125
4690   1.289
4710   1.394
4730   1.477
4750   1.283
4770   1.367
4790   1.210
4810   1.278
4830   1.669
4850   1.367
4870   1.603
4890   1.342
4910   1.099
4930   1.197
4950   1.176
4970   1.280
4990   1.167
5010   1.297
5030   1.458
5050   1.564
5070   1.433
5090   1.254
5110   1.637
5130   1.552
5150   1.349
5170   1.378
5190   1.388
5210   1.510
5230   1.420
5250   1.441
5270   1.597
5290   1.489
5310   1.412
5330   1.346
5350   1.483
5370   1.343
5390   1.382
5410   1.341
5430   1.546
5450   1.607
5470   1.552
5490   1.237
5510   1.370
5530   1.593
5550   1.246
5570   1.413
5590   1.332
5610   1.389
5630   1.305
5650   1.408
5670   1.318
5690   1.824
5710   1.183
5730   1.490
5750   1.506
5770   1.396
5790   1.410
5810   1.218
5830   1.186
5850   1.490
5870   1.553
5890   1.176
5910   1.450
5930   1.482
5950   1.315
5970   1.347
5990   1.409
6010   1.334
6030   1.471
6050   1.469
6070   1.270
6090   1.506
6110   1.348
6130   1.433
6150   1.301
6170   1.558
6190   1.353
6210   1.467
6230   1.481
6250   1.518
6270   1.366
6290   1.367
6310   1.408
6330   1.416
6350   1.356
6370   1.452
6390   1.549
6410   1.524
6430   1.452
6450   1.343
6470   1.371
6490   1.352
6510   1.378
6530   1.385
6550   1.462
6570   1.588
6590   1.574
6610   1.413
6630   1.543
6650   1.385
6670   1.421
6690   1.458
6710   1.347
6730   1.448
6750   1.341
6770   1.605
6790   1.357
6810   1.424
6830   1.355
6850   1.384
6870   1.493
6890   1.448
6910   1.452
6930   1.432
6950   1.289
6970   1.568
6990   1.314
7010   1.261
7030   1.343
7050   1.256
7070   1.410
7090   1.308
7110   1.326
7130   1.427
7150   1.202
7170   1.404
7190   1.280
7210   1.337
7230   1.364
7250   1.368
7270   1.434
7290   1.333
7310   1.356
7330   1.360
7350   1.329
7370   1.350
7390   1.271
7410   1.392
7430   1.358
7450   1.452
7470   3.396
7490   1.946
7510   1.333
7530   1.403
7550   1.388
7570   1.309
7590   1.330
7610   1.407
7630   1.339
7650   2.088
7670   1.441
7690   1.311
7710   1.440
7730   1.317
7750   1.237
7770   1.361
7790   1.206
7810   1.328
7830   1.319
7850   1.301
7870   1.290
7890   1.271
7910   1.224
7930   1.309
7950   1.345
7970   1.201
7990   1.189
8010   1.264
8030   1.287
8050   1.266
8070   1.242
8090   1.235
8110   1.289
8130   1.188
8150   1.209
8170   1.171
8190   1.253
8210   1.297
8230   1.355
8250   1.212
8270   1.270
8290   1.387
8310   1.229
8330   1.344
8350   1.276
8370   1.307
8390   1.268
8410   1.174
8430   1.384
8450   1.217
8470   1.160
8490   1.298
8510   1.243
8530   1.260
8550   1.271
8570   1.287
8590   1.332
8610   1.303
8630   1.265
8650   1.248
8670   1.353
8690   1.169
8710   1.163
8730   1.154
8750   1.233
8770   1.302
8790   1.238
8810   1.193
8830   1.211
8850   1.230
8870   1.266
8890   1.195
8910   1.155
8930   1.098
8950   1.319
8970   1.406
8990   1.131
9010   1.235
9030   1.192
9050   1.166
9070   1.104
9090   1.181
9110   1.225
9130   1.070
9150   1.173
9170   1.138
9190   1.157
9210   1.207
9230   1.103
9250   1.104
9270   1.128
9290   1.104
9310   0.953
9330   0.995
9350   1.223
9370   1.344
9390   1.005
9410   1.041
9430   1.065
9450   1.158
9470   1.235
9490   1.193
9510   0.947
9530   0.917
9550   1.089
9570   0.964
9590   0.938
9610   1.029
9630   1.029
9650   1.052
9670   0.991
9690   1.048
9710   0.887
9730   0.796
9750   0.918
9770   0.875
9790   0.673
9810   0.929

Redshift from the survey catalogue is 0.138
